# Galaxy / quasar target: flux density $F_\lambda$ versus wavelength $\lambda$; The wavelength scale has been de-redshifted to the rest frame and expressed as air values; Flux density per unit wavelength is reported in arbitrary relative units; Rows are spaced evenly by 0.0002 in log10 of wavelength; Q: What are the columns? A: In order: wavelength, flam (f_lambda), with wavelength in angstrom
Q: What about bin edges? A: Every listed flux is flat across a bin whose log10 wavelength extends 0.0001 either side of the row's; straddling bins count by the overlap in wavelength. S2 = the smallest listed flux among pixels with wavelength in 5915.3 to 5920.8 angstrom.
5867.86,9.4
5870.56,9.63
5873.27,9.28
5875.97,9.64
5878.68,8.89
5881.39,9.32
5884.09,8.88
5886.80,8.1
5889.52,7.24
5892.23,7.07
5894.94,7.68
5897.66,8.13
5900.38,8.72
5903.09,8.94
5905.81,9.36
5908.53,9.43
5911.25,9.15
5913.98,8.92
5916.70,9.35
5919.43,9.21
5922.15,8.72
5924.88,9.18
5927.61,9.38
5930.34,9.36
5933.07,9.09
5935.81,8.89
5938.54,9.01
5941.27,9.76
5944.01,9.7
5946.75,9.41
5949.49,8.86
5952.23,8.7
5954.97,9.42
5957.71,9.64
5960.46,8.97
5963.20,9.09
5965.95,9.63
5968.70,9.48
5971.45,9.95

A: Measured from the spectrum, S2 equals 9.21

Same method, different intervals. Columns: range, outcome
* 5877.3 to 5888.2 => 8.1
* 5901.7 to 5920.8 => 8.92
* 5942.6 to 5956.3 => 8.7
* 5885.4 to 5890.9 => 7.24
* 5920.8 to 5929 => 8.72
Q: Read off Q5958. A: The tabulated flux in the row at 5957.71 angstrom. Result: 9.64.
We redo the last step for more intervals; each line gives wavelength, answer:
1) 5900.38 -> 8.72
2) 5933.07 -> 9.09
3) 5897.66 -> 8.13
